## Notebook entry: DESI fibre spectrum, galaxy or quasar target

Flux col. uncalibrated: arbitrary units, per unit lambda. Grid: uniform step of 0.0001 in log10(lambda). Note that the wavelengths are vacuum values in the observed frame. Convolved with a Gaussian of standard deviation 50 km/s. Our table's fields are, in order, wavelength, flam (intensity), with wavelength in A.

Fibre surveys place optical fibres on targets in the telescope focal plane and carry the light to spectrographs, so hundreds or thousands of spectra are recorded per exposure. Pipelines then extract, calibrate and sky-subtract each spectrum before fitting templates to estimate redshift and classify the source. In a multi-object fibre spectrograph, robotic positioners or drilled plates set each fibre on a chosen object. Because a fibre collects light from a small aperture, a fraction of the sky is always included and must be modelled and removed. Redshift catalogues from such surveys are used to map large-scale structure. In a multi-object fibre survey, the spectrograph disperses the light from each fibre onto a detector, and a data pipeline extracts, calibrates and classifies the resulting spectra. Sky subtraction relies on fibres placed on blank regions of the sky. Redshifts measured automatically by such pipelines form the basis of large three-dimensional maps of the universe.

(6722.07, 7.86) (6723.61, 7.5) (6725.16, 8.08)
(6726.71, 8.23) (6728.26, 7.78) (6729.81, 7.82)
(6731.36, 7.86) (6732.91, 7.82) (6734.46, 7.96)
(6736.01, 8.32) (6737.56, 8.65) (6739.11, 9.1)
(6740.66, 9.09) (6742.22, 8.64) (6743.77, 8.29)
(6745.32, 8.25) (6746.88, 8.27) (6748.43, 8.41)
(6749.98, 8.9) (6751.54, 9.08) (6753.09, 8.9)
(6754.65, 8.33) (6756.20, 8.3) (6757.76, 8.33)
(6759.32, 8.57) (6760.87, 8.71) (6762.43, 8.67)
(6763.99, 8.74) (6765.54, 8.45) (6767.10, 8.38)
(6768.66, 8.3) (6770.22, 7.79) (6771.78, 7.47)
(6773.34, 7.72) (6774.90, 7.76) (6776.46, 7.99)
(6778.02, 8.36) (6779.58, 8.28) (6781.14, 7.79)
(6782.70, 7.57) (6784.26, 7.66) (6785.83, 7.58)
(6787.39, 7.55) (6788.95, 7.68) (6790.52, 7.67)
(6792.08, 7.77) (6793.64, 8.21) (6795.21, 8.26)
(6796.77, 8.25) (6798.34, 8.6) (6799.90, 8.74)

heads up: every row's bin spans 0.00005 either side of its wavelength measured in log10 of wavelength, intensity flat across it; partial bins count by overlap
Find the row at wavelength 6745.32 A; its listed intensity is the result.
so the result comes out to 8.25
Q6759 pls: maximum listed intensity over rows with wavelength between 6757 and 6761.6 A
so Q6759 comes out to 8.71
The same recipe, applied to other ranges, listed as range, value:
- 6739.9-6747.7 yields 9.09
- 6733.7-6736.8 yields 8.32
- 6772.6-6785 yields 8.36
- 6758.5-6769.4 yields 8.74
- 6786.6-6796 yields 8.26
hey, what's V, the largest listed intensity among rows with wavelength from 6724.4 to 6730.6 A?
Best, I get 8.23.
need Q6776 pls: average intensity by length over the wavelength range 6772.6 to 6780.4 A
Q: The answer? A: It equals 8.03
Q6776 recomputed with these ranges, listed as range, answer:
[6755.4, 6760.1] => 8.41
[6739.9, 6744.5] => 8.67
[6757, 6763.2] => 8.57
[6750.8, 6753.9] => 8.98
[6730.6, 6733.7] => 7.84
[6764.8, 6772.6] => 8.07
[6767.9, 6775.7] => 7.8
